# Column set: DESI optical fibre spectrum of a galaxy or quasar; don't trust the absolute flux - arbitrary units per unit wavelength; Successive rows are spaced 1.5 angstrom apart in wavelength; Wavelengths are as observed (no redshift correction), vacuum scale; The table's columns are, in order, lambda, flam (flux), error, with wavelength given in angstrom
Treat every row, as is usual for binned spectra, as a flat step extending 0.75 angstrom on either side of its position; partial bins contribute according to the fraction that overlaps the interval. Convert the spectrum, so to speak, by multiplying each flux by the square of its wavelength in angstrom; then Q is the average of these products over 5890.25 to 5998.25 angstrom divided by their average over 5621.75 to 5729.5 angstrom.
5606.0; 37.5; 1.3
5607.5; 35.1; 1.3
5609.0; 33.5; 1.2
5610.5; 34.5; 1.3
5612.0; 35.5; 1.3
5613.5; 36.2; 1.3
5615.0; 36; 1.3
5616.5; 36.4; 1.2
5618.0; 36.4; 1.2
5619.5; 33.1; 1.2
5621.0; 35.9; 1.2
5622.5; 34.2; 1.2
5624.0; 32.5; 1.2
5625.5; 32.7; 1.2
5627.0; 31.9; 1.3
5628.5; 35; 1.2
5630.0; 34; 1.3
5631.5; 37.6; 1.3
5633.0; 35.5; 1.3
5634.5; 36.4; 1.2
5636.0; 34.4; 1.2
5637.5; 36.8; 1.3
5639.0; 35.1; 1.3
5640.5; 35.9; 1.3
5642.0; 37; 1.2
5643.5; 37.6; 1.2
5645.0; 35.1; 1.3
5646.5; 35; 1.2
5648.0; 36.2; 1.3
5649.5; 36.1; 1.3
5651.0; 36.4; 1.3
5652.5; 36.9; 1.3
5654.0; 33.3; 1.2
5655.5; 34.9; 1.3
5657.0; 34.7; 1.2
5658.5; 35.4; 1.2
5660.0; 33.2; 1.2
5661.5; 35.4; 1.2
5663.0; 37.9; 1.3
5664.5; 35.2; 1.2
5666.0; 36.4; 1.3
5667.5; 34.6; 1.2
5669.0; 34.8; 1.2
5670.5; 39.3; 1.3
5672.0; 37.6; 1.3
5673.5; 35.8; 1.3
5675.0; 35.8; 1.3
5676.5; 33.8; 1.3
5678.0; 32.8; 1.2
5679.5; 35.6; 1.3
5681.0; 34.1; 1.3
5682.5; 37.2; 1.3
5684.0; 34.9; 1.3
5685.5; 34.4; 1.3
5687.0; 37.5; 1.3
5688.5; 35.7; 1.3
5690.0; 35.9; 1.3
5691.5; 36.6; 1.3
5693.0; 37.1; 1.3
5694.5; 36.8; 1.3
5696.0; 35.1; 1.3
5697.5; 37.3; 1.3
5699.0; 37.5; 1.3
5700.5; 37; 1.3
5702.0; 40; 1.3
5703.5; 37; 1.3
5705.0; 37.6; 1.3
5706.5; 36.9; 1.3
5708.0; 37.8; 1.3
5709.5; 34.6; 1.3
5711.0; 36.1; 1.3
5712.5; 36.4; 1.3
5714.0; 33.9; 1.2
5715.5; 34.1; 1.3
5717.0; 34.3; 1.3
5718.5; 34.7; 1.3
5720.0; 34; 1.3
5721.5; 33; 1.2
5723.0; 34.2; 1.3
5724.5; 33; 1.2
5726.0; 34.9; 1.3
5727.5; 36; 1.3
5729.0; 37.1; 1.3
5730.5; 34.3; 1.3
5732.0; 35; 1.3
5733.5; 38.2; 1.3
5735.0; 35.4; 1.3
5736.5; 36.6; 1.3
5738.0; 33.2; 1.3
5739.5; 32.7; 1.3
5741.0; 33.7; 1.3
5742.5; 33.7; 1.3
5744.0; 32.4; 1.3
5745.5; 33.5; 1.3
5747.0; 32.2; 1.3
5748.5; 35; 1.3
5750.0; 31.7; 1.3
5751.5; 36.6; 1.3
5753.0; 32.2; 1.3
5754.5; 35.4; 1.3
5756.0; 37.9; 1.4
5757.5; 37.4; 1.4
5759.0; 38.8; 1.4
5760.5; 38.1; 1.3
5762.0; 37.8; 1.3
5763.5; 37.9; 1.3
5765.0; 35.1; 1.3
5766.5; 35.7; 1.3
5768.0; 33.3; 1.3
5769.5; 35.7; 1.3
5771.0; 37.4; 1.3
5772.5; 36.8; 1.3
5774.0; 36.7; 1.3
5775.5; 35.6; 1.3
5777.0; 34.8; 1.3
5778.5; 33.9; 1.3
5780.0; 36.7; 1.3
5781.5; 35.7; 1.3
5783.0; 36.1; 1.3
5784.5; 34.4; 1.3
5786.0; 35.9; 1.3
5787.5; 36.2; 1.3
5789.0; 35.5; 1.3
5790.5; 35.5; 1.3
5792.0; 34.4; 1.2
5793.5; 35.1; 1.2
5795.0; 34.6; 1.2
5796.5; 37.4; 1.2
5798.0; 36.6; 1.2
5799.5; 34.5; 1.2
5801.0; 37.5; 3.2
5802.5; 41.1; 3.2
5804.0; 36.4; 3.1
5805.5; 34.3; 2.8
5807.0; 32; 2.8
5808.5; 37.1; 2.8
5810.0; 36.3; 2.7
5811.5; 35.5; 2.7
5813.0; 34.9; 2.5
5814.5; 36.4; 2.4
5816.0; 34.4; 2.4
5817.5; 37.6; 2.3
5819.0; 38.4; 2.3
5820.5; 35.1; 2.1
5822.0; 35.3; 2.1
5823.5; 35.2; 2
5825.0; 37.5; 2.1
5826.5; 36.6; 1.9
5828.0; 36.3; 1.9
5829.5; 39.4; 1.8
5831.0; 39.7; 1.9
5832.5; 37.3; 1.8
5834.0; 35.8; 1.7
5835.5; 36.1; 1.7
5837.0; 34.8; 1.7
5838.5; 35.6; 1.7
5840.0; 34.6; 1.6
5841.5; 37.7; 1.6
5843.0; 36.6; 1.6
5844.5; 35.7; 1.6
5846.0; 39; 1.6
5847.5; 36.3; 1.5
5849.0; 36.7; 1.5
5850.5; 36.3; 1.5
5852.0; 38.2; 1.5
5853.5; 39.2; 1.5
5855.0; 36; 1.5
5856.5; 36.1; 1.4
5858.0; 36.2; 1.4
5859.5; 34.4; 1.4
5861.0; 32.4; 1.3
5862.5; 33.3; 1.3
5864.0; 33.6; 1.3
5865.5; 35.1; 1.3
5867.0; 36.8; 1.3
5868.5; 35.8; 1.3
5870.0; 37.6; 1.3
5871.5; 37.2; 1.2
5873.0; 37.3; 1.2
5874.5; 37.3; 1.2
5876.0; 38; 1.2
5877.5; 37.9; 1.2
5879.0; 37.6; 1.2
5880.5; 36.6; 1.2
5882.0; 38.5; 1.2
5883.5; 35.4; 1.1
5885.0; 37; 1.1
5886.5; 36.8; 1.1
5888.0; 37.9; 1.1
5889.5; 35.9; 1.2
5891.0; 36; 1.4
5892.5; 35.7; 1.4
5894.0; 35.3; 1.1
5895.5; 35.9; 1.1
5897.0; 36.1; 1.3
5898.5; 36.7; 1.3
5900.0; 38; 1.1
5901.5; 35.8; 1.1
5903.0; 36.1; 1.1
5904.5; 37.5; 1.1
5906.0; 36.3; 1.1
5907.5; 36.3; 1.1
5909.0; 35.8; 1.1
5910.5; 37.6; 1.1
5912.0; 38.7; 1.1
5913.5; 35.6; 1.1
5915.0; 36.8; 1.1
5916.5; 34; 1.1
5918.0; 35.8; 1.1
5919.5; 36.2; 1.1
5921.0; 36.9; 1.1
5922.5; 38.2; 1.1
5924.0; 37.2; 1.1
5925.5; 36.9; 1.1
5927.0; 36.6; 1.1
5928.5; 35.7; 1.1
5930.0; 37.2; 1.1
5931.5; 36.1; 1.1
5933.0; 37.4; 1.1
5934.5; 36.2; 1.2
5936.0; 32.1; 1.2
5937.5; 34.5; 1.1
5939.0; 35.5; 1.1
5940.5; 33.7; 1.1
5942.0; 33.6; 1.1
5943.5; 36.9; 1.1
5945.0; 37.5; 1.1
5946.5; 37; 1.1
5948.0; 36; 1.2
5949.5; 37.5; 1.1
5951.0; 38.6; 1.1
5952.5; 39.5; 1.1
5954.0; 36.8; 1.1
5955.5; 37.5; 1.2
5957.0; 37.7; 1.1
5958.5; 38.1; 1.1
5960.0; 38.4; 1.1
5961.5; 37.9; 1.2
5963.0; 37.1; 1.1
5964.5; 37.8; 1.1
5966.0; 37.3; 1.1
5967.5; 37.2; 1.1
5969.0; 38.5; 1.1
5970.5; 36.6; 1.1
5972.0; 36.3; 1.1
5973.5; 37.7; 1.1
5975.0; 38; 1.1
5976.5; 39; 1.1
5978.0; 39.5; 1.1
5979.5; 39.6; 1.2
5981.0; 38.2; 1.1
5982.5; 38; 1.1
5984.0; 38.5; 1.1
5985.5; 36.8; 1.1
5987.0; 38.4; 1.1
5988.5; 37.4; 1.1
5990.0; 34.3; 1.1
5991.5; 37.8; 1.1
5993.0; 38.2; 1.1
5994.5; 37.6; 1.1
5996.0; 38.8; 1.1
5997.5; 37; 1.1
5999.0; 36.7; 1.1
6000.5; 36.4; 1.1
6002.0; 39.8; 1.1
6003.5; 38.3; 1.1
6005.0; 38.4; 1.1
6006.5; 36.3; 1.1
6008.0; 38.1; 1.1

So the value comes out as 1.1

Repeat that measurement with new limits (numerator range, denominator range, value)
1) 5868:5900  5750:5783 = 1.06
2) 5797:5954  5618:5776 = 1.09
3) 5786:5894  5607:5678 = 1.10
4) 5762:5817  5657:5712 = 1.03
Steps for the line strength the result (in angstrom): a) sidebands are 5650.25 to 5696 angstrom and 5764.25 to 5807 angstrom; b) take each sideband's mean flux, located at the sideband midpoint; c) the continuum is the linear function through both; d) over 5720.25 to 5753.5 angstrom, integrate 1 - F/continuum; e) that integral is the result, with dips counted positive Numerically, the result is 1.3 angstrom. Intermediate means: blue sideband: 35.7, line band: 34.3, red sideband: 35.8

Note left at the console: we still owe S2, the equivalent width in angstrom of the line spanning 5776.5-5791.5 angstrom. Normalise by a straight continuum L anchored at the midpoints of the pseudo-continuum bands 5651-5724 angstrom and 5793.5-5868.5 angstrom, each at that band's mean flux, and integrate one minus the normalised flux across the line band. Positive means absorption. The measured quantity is 0.2 angstrom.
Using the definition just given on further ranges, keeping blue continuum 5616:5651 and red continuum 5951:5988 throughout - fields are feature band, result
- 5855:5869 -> 0.83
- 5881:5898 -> 0.41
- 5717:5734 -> 0.53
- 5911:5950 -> 1.54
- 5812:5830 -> 0.19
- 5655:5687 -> 0.09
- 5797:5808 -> 0.15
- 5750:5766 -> -0.09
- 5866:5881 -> 0.00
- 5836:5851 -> 0.25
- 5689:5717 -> -0.51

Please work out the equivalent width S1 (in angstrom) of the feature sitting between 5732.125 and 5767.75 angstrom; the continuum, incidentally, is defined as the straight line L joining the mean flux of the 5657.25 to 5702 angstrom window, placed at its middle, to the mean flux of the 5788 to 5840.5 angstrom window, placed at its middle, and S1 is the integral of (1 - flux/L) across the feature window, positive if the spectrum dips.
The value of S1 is 0.8 angstrom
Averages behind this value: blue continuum 35.9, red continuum 36.1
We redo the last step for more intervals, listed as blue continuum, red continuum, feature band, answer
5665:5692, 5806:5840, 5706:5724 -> 0.4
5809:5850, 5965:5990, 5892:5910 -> 0.4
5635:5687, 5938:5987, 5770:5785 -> 0.2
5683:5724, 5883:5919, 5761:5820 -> 0.3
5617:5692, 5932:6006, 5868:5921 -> 0.3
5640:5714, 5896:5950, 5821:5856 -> -0.6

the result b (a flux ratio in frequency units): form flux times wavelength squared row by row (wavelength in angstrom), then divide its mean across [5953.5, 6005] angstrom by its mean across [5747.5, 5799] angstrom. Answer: 1.13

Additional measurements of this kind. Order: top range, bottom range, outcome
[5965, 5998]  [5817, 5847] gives 1.08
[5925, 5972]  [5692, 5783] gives 1.11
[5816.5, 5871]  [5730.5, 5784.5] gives 1.06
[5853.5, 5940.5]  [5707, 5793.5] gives 1.08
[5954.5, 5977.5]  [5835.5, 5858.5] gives 1.07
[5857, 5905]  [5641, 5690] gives 1.10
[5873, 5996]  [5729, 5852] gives 1.08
